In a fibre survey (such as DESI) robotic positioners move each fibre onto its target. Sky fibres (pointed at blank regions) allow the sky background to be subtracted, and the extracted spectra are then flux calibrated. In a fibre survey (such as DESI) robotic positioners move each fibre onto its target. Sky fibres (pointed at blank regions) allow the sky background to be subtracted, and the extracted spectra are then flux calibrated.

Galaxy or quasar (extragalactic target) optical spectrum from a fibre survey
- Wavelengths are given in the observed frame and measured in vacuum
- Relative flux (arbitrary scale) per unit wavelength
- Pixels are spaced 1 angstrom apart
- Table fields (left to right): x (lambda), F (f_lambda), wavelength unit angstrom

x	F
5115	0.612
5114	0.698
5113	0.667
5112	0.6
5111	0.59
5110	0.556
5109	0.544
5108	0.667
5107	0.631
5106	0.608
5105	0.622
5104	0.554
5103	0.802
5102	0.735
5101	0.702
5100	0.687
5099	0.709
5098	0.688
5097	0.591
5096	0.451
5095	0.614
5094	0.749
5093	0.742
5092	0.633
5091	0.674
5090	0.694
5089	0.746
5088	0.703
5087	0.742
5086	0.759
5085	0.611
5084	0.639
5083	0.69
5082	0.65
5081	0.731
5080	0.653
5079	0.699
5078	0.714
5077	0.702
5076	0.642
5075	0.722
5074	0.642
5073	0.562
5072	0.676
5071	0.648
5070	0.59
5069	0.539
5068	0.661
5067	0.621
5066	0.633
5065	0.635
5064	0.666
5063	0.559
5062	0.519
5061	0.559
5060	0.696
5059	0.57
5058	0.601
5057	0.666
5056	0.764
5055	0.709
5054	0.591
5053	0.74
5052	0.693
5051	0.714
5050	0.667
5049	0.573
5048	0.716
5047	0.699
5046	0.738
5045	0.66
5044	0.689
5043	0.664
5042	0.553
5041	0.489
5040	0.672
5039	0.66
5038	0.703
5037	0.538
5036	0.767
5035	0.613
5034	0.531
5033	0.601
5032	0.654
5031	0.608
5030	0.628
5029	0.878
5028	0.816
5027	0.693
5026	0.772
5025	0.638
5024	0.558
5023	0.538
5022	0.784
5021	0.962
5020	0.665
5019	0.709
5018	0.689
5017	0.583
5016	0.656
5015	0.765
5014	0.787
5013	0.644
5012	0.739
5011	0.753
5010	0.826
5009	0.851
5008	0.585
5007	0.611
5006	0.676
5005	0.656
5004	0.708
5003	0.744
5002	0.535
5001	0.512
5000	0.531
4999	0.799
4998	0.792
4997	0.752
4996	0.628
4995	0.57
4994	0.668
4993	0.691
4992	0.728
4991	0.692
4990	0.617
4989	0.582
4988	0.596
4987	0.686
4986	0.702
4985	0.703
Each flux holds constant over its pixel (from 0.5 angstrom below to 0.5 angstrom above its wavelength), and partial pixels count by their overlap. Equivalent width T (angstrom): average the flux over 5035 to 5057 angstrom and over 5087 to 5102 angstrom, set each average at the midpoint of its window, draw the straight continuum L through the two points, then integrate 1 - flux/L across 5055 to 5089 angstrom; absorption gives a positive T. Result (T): 0.90 angstrom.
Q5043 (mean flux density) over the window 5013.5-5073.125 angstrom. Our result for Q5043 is 0.659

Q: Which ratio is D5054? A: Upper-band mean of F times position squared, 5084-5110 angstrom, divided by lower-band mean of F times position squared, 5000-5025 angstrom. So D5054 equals 1.0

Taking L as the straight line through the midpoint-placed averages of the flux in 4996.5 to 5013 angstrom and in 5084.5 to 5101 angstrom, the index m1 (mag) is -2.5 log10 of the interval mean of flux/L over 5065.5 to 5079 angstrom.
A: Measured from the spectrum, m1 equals 0.06 mag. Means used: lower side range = 0.69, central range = 0.645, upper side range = 0.675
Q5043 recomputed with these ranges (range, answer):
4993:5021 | 0.688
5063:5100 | 0.661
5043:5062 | 0.665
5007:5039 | 0.693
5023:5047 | 0.656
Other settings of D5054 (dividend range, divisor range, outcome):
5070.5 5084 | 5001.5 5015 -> 0.98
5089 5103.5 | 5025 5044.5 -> 1.06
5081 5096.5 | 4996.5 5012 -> 1.01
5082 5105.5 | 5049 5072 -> 1.07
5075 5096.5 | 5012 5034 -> 1.00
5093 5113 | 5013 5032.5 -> 0.94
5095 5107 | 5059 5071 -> 1.08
